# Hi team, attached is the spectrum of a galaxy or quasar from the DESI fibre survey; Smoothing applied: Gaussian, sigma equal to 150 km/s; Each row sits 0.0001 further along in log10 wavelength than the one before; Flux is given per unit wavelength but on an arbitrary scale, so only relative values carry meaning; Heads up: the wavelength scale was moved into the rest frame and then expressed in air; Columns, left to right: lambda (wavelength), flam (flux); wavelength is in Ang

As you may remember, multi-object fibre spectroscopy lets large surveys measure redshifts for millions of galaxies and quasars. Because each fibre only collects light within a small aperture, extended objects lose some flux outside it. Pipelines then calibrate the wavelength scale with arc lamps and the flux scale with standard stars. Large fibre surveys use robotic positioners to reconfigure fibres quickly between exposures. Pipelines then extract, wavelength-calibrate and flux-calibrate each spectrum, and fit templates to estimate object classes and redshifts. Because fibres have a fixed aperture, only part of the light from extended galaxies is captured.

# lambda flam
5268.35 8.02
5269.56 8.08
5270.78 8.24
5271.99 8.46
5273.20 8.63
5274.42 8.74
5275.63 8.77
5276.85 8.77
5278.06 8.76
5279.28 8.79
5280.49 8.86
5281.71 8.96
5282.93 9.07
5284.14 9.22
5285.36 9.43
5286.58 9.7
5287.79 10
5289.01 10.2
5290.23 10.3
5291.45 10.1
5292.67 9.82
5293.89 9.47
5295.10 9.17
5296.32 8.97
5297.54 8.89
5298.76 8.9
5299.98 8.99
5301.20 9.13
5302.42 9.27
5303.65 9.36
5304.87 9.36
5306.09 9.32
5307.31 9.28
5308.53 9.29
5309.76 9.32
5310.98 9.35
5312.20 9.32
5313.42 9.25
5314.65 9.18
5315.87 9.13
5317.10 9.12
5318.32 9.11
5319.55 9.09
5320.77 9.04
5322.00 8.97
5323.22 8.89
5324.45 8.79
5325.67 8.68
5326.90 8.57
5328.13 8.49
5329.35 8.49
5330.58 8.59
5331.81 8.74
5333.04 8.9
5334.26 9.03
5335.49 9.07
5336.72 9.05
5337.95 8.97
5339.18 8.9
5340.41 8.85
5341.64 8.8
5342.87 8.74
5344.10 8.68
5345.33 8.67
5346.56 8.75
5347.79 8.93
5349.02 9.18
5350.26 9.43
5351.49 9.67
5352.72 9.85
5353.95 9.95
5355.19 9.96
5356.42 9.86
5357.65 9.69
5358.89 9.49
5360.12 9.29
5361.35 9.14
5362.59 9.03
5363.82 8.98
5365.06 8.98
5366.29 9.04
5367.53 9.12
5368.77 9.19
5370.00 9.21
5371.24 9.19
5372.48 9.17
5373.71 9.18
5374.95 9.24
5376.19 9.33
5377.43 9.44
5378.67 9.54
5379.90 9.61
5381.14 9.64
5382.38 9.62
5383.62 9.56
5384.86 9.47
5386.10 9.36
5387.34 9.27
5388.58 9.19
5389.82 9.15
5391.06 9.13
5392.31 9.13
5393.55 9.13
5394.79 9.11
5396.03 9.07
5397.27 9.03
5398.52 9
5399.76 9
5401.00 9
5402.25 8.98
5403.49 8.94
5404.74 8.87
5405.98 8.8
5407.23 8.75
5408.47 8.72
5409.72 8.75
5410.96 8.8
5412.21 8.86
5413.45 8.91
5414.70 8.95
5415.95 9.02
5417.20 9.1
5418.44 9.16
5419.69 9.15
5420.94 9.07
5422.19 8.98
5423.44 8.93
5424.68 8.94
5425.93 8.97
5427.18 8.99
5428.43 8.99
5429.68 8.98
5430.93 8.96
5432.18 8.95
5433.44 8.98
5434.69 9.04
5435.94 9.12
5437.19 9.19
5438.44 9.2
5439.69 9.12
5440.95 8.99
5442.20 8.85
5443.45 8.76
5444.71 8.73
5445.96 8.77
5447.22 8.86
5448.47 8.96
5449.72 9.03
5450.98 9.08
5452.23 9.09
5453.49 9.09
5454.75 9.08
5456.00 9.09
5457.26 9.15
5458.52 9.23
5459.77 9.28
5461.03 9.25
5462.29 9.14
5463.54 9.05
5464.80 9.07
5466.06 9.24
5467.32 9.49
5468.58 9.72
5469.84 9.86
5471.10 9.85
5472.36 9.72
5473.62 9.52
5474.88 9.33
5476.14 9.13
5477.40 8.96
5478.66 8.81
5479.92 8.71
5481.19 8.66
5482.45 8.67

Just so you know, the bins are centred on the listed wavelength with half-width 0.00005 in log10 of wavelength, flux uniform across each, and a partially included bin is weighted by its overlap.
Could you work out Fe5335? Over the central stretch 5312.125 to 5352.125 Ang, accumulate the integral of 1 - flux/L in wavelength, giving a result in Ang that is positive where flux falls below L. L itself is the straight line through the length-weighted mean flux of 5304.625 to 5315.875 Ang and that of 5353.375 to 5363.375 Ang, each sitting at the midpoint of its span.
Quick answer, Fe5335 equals 2.0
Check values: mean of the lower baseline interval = 9.29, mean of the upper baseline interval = 9.54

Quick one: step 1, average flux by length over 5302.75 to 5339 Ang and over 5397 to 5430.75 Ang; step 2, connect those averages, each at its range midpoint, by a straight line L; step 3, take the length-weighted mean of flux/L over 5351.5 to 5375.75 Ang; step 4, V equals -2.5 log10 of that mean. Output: -0.04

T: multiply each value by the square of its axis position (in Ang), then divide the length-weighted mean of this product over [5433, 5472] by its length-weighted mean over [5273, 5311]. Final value 1.0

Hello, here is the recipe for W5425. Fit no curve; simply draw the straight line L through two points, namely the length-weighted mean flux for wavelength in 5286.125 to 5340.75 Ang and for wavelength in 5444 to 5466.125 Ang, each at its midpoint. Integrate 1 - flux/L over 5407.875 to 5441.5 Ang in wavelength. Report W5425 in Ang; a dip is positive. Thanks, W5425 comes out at 0.33 Ang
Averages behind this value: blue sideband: 9.16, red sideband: 9.06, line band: 8.99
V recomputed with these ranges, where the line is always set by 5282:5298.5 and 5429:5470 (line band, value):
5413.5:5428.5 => 0.02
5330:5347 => 0.07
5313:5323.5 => 0.04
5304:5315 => 0.02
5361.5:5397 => 0.00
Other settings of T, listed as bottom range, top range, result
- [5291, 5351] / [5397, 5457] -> 1.03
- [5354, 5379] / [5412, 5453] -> 0.99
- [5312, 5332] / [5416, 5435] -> 1.05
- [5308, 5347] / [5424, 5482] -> 1.07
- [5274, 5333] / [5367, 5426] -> 1.03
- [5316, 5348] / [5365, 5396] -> 1.07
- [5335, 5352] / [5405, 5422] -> 1.02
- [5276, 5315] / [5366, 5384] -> 1.03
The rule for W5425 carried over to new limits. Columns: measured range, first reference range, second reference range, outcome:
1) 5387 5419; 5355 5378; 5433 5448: 0.48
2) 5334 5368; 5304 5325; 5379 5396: 0.25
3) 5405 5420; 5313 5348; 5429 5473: 0.25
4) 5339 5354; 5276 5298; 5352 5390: 0.47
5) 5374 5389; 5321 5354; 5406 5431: -0.83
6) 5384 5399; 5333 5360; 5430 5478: 0.02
